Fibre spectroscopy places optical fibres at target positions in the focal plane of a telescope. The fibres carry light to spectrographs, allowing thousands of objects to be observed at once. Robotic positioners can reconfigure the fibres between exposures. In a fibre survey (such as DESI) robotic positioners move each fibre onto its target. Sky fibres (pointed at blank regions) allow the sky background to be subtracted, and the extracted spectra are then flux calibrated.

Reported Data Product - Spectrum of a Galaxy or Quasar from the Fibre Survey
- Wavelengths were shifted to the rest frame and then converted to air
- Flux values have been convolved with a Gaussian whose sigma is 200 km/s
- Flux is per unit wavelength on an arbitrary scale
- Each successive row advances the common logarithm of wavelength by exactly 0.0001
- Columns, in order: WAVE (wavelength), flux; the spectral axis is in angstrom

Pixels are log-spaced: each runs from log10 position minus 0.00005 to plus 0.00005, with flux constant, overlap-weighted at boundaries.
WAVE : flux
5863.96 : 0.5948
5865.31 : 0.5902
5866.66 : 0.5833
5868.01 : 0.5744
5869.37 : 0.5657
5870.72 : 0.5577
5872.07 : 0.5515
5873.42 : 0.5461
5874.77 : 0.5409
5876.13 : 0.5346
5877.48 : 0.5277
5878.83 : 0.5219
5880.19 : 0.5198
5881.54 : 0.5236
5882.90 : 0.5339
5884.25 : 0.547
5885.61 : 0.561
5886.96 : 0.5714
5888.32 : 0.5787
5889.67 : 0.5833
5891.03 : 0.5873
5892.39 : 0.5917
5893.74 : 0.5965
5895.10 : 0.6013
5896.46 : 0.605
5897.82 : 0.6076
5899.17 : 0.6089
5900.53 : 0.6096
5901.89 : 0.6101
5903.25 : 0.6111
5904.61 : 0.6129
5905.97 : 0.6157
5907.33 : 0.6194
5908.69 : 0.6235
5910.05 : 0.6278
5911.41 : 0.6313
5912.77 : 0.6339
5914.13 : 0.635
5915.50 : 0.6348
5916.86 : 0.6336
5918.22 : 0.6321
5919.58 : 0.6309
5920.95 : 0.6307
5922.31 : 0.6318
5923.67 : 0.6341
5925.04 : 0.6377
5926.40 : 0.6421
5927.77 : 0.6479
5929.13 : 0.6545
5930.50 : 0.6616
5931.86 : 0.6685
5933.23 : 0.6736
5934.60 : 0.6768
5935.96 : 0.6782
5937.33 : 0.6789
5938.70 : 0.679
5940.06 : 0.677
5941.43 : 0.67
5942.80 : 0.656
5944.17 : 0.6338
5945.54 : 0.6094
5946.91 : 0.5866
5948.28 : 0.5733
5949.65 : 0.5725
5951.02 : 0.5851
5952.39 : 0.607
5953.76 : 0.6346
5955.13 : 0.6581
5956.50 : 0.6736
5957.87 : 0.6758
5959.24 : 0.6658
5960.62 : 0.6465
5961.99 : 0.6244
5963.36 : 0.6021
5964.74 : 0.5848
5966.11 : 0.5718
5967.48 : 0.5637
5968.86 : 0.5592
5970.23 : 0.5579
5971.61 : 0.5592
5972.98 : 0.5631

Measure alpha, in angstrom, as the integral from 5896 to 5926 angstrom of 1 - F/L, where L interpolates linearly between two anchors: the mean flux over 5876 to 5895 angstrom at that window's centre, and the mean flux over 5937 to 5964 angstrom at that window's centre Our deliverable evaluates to -1.8 angstrom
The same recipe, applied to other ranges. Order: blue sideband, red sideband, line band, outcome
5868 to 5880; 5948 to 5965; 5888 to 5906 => -1.1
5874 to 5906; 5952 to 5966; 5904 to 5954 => -2.3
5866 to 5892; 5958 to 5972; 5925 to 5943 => -2.6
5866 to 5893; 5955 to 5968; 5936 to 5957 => -0.7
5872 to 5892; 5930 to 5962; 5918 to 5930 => -0.5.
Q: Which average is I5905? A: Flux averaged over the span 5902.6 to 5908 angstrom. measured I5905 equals 0.615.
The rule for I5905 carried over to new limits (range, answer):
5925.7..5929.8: 0.649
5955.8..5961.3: 0.665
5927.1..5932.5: 0.659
